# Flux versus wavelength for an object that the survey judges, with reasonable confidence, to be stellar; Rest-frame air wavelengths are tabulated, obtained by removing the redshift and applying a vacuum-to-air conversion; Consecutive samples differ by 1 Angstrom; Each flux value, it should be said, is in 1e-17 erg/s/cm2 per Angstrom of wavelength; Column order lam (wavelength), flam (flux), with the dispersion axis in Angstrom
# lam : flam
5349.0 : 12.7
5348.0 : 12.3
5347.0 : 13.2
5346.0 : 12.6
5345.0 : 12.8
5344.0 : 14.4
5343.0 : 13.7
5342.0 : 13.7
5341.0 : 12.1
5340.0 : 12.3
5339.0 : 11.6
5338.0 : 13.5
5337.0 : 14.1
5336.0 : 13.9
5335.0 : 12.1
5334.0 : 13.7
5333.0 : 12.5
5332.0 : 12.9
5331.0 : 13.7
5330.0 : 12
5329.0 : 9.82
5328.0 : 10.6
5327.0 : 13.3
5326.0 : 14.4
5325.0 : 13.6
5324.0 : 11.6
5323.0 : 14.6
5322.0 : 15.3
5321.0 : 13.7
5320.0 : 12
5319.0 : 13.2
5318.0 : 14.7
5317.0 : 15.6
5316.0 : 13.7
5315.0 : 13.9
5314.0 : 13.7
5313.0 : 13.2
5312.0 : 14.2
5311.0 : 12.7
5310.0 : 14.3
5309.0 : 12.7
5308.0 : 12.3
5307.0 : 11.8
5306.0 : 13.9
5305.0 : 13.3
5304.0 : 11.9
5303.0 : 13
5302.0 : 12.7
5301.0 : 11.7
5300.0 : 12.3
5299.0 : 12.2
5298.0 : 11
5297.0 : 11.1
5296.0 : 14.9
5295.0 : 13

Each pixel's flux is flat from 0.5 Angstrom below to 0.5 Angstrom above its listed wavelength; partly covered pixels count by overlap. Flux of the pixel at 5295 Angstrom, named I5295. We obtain 13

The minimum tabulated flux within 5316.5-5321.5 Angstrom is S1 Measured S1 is 12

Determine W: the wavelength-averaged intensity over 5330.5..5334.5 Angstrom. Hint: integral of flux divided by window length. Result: 13.2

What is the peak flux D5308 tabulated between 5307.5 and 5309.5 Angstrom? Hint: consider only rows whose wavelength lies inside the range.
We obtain 12.7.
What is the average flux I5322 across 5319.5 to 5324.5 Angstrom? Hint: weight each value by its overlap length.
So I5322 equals 13.4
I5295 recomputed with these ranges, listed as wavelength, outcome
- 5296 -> 14.9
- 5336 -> 13.9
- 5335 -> 12.1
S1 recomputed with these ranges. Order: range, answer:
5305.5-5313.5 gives 11.8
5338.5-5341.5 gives 11.6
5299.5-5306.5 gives 11.7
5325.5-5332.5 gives 9.82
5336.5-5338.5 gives 13.5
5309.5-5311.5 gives 12.7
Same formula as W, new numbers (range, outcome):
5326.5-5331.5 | 11.9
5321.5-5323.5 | 14.9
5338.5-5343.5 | 12.7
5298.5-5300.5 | 12.2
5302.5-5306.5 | 13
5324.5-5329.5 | 12.3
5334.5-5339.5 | 13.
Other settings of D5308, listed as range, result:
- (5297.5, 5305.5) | 13.3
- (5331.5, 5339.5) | 14.1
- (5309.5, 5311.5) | 14.3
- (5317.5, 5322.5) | 15.3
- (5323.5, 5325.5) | 13.6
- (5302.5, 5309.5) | 13.9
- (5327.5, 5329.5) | 10.6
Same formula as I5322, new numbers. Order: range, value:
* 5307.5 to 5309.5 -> 12.5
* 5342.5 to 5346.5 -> 13.4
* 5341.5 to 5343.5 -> 13.7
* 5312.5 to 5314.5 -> 13.4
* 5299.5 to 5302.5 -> 12.2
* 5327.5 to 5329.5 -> 10.2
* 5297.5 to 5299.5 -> 11.6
